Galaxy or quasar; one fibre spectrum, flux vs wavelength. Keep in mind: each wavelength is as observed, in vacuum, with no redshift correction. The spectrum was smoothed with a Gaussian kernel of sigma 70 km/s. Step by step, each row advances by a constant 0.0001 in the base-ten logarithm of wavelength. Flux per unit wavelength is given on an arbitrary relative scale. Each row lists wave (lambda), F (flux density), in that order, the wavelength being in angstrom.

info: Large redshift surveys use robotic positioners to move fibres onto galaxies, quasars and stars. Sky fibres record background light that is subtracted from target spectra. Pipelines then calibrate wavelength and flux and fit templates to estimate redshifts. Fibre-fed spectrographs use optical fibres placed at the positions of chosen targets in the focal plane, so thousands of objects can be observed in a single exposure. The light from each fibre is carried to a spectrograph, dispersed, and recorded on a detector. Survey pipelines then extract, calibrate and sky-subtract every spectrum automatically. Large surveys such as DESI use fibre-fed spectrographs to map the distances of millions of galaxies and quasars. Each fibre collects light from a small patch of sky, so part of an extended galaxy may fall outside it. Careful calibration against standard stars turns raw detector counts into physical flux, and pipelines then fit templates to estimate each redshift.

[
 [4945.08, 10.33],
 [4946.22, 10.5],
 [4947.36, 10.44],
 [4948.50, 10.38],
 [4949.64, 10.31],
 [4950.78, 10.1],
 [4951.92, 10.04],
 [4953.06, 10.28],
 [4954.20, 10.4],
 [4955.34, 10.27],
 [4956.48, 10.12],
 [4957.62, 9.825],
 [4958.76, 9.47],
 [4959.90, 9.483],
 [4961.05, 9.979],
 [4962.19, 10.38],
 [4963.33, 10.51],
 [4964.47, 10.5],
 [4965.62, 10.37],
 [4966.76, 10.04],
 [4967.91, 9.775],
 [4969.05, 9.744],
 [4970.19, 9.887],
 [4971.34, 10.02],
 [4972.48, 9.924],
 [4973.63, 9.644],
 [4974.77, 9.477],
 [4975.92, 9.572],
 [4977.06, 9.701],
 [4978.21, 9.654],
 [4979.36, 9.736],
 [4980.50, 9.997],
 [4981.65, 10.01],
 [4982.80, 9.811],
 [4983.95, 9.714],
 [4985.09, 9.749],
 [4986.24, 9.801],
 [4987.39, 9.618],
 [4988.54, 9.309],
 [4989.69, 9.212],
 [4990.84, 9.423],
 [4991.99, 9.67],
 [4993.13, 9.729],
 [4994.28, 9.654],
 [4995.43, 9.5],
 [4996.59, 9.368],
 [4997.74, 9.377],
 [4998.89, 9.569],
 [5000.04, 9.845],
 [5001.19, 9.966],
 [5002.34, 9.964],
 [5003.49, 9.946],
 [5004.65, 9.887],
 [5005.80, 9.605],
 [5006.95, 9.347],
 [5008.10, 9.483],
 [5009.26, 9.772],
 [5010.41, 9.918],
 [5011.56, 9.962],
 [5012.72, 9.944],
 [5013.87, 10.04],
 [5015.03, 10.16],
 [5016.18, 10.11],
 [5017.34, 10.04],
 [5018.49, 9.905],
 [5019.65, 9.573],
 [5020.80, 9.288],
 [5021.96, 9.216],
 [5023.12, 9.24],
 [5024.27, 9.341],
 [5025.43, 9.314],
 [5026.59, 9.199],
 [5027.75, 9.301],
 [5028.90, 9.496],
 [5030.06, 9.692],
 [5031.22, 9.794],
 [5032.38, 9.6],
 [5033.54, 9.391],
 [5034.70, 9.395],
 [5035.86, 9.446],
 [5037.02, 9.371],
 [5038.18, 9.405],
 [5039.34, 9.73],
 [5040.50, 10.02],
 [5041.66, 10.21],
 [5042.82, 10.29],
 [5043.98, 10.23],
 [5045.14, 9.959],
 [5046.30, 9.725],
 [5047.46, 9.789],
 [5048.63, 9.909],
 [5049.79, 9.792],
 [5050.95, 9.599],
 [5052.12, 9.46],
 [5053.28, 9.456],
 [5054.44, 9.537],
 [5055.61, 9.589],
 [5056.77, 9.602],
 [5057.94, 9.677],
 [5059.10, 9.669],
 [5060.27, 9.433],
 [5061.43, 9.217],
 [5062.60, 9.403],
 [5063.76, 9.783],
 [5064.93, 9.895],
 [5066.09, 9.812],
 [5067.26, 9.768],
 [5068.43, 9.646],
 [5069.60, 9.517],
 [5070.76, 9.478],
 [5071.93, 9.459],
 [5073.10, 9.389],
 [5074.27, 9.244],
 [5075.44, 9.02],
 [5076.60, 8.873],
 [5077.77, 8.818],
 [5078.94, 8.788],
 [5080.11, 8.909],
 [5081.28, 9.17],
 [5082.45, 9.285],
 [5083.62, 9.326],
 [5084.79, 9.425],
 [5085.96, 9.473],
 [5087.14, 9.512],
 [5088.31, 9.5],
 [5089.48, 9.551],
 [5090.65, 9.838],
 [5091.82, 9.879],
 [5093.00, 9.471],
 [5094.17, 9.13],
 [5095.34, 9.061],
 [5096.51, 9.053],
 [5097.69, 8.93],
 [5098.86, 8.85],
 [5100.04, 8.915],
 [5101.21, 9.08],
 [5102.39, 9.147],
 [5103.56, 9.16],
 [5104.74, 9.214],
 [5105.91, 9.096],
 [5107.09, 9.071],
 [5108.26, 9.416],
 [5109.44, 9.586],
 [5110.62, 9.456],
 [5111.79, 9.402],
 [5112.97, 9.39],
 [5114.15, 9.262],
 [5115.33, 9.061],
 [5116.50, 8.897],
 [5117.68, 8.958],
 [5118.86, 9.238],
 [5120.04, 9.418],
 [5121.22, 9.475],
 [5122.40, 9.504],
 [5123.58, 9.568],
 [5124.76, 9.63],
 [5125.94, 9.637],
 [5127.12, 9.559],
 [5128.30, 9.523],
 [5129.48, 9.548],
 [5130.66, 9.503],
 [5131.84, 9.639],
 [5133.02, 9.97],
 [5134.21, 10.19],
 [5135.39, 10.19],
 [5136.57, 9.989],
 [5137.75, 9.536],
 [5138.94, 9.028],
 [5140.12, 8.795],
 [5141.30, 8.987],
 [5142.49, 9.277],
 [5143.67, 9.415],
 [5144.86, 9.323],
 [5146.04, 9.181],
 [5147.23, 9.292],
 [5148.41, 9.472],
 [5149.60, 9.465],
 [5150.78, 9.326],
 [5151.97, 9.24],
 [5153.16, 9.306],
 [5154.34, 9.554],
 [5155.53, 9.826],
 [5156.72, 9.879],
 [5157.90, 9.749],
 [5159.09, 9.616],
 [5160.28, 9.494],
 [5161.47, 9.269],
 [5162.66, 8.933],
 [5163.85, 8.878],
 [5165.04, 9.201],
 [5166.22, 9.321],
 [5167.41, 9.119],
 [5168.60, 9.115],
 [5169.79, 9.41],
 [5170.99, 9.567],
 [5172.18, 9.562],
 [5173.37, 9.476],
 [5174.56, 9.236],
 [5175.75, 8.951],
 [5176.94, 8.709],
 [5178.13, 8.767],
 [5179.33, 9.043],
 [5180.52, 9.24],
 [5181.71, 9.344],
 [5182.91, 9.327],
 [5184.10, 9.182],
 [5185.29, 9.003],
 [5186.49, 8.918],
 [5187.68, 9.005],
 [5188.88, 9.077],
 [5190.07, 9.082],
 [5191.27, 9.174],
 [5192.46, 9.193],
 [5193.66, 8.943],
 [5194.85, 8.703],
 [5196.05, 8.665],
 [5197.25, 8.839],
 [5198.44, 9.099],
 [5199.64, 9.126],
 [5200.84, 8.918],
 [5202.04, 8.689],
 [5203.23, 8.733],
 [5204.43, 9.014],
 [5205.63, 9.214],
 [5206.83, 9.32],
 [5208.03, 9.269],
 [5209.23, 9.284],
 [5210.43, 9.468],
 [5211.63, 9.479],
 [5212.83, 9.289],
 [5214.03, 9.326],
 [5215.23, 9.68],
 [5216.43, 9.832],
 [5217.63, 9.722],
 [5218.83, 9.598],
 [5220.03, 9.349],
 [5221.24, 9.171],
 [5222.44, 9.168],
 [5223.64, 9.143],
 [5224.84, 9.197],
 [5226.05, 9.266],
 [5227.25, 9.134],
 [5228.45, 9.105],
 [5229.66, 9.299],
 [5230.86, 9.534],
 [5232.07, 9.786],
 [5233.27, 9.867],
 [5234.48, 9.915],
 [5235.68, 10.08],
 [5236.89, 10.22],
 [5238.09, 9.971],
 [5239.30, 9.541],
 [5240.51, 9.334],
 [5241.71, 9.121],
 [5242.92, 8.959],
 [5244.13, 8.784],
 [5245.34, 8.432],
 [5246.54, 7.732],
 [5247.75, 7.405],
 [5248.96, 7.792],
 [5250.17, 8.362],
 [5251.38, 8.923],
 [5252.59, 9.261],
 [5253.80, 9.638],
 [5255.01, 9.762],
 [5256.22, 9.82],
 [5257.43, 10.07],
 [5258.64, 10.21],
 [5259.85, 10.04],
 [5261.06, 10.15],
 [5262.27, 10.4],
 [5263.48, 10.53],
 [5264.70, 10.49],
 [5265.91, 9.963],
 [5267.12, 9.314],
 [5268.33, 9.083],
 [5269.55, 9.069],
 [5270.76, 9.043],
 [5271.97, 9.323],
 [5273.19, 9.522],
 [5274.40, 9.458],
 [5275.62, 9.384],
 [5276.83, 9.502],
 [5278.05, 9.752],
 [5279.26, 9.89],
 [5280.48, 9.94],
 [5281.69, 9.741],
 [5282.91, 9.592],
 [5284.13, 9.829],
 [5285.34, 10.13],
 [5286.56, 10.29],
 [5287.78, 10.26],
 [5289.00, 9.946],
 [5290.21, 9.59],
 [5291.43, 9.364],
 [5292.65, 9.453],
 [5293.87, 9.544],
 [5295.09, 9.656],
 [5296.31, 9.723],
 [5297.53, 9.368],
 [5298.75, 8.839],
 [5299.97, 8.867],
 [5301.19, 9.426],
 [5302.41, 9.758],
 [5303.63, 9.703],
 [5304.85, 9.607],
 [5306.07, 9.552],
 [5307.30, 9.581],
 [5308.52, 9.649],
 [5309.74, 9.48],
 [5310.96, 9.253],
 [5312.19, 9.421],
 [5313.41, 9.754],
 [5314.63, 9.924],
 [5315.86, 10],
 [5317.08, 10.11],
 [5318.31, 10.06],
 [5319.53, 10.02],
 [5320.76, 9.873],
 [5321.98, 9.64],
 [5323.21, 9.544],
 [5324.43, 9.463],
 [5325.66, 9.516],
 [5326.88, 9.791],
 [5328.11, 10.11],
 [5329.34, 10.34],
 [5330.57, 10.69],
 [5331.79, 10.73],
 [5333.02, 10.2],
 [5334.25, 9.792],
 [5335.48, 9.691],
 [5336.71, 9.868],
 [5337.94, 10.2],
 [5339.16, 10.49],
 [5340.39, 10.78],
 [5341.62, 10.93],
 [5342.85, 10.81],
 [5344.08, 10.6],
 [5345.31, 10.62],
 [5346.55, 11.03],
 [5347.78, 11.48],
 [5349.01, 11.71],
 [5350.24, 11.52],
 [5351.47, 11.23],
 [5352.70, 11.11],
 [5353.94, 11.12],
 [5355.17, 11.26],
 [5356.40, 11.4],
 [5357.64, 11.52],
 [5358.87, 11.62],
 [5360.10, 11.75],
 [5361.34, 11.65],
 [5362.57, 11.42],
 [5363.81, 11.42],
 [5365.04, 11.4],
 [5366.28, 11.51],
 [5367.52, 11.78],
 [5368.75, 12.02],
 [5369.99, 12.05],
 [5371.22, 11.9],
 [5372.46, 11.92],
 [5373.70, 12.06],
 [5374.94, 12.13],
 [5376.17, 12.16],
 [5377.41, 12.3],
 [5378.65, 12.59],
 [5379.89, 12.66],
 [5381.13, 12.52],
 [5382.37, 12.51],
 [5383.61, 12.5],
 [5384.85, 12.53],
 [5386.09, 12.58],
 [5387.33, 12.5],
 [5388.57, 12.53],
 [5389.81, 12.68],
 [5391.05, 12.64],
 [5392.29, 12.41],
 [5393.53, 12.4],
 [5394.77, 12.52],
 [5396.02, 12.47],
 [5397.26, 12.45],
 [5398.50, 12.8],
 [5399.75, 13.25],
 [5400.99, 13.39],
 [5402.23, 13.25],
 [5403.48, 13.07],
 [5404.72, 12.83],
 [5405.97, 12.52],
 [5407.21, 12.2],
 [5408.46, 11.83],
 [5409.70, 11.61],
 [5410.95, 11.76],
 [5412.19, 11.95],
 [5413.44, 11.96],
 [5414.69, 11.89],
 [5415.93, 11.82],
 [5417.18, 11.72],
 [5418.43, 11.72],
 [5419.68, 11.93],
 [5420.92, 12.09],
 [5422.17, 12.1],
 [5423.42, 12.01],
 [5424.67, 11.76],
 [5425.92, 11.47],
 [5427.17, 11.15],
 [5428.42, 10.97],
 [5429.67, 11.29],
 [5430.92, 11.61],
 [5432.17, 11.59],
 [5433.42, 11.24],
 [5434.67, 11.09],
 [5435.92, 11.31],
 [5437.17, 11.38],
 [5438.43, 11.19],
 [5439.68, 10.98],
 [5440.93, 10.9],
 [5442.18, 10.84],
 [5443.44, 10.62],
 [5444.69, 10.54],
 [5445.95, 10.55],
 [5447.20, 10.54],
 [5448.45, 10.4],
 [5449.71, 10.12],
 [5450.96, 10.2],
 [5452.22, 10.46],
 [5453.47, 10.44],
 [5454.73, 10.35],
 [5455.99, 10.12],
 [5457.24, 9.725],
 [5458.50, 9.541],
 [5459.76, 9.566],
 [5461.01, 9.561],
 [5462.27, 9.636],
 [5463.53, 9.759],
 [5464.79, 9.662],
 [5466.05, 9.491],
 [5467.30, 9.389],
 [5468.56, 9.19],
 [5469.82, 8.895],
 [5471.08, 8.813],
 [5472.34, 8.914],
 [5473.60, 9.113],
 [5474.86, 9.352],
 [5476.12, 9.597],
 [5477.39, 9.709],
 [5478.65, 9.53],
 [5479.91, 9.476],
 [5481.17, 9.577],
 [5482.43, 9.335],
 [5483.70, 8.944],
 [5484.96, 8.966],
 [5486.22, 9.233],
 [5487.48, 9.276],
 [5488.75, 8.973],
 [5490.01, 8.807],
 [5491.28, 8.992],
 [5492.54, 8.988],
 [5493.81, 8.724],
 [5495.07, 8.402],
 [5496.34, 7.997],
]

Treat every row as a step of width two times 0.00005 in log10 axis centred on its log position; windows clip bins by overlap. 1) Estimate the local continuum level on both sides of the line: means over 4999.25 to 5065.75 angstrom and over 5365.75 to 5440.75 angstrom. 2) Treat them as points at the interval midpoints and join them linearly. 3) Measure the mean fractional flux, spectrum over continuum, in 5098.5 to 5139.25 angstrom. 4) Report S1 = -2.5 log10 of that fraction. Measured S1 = 0.092 mag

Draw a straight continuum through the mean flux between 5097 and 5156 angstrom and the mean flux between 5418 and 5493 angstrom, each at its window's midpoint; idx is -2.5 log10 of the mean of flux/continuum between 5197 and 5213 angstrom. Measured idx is 0.05 mag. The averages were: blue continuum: 9.37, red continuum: 10.2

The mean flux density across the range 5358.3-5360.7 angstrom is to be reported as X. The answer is 11.7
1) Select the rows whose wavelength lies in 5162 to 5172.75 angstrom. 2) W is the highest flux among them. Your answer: 9.567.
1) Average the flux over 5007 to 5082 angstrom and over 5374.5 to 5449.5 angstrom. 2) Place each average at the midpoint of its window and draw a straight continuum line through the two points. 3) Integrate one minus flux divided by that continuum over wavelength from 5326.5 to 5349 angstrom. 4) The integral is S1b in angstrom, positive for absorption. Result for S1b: 1.88 angstrom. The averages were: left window 9.58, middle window 10.5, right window 11.9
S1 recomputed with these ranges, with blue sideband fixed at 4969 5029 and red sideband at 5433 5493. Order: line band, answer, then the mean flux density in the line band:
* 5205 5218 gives 0.04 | 9.44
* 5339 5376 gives -0.17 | 11.4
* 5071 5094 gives 0.05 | 9.31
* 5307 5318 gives 0.01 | 9.7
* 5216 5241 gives 0.03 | 9.53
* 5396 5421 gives -0.24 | 12.3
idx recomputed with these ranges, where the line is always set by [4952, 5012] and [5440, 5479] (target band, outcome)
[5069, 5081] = 0.076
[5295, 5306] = 0.046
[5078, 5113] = 0.064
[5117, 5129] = 0.043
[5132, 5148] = 0.039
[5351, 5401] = -0.223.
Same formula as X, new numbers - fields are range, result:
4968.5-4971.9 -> 9.88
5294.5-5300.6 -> 9.29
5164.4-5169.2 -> 9.2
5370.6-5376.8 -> 12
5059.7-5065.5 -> 9.55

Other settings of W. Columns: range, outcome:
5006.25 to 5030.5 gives 10.16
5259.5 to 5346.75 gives 11.03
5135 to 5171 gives 10.19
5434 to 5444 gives 11.38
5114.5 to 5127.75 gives 9.637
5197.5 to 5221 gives 9.832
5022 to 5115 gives 10.29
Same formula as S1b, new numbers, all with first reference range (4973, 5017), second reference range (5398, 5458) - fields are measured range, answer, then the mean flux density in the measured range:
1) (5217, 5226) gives 1.1 angstrom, 9.33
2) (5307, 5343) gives 3.5 angstrom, 9.99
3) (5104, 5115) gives 0.9 angstrom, 9.31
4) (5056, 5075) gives 0.8 angstrom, 9.56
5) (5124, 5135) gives 0.6 angstrom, 9.7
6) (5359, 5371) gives -0.5 angstrom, 11.7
